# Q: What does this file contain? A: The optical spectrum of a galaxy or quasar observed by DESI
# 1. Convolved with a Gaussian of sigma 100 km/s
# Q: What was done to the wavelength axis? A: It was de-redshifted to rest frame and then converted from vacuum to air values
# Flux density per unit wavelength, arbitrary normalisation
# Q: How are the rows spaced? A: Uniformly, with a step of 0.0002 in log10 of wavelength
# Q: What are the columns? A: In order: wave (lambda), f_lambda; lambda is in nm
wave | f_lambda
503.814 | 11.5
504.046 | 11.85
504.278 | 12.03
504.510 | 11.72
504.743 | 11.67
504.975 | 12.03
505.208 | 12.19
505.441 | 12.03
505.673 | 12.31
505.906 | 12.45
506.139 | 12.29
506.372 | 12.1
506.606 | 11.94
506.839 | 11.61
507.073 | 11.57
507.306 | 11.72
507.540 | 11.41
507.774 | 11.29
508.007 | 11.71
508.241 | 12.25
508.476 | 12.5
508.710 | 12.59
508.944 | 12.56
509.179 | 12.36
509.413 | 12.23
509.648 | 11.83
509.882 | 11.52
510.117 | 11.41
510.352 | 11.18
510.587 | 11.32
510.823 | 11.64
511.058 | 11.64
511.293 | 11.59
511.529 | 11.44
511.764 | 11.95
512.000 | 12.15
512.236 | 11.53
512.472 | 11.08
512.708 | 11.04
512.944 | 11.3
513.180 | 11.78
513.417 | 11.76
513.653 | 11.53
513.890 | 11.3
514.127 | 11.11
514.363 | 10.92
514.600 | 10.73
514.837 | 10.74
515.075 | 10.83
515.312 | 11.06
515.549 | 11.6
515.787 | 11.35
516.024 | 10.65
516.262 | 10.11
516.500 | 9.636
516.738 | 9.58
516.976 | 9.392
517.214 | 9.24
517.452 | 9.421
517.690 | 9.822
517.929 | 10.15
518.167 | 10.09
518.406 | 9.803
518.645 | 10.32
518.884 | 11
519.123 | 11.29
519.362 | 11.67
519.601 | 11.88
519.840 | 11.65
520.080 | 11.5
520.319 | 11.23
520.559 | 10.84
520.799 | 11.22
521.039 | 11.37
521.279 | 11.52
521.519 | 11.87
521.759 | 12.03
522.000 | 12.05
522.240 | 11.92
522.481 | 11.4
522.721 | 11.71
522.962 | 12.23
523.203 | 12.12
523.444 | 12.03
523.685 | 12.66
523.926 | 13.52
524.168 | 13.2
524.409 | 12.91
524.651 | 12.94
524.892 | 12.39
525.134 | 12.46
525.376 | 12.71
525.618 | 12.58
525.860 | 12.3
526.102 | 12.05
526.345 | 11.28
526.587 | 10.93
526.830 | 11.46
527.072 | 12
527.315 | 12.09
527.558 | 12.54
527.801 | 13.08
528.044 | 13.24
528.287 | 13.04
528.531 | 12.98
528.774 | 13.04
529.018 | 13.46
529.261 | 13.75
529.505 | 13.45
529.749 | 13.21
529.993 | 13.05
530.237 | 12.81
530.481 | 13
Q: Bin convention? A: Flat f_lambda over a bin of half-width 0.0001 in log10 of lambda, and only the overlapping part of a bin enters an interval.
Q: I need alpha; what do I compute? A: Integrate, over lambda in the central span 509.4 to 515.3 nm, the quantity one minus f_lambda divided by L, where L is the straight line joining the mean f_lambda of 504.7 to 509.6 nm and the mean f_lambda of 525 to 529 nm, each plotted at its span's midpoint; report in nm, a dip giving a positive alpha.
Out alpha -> 0.36 nm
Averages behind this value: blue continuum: 12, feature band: 11.4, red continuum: 12.4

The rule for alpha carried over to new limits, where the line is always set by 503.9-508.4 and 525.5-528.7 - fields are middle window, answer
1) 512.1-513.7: 0.08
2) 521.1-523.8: 0.06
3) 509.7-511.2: 0.06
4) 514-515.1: 0.11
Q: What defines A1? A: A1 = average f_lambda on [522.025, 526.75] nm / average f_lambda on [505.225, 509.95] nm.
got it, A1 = 1.0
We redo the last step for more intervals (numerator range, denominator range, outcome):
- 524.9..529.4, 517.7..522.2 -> 1.12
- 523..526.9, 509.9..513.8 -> 1.07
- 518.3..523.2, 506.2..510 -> 0.96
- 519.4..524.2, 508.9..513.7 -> 1.02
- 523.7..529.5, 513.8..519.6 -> 1.20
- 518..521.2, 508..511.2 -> 0.93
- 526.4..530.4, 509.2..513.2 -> 1.10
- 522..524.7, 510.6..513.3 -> 1.07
